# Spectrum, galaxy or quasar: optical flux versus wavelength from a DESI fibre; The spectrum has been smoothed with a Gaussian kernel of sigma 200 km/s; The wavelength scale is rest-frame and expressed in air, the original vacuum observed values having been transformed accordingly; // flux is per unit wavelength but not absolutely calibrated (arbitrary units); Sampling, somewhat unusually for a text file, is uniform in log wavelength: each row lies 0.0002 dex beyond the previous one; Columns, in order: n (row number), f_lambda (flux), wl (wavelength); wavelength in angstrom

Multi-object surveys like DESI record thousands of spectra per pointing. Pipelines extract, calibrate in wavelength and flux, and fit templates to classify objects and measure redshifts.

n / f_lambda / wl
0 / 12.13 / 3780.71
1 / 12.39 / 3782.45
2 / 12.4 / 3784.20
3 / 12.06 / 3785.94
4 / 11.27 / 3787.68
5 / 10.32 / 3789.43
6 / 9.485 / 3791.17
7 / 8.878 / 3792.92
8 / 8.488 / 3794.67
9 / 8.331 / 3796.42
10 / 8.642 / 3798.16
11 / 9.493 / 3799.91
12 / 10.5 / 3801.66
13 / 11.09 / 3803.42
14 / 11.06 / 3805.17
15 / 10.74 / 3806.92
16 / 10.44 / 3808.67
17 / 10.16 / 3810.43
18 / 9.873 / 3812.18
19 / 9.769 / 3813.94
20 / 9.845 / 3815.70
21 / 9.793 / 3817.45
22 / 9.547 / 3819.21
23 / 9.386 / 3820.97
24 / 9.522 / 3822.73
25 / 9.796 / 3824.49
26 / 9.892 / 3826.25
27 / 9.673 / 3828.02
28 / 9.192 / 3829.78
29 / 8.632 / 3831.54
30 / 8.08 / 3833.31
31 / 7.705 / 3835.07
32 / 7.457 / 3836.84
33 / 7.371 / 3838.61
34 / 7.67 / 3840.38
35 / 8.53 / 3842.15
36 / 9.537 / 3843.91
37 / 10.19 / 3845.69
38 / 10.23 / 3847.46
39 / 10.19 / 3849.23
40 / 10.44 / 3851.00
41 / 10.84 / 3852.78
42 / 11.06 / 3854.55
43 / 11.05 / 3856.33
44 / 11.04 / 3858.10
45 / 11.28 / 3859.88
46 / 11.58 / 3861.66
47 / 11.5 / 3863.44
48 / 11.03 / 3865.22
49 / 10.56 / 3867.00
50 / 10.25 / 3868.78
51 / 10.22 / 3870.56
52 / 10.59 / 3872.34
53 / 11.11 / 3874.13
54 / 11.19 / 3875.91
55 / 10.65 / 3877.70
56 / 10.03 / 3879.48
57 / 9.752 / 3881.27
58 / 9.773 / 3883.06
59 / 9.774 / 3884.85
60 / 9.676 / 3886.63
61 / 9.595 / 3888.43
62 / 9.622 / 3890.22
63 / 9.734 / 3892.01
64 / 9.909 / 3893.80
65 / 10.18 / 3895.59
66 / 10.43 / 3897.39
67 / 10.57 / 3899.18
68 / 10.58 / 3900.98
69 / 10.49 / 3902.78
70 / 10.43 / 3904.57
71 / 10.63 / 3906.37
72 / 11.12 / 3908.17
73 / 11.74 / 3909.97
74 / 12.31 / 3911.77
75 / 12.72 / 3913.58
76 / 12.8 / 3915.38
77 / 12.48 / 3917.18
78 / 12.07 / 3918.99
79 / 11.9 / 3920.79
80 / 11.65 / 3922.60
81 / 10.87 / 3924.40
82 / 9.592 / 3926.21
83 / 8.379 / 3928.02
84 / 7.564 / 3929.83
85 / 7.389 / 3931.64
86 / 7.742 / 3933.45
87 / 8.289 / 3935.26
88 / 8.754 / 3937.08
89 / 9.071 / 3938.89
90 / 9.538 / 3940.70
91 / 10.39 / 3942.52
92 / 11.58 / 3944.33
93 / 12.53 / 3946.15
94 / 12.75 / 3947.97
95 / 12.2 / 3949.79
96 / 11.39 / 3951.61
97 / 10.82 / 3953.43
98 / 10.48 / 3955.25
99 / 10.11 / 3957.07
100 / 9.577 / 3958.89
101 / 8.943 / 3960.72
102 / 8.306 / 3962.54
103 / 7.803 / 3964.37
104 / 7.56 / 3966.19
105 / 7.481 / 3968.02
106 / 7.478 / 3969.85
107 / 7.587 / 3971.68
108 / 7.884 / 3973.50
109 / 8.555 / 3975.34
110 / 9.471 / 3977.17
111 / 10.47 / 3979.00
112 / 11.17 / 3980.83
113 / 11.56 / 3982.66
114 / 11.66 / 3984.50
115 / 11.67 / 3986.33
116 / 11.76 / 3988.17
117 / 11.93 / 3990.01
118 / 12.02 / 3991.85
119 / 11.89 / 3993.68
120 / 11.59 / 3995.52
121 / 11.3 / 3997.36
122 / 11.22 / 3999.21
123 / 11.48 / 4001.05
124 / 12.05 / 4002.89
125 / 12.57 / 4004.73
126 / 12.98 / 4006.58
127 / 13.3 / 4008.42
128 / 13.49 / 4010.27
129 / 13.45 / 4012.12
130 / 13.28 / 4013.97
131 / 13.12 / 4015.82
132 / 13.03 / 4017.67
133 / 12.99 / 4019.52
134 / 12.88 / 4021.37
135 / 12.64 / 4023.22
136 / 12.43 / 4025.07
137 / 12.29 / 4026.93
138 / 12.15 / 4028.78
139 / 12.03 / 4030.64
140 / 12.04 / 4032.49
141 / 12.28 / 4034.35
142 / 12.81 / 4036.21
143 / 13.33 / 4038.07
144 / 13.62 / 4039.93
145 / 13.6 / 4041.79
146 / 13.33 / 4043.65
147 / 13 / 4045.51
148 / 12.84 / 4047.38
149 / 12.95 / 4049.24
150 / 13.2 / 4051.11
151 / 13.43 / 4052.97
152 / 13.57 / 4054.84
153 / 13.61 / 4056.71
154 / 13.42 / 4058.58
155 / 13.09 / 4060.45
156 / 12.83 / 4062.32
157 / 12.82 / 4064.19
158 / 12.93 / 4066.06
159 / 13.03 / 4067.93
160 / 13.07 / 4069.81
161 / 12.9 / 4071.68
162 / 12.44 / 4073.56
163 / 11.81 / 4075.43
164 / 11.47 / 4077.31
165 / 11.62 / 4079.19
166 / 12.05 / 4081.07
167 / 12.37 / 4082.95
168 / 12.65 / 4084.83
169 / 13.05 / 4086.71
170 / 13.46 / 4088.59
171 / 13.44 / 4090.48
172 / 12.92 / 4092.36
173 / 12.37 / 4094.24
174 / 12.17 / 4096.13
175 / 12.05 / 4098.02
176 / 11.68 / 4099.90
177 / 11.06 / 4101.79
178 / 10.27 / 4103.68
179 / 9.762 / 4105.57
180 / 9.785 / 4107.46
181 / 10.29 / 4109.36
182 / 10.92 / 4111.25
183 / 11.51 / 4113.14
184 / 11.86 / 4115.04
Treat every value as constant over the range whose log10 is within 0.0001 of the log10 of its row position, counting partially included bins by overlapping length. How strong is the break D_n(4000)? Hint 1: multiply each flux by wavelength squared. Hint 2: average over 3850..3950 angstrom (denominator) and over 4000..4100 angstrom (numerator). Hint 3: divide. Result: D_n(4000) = 1.31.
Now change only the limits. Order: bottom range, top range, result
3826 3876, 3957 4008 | 1.11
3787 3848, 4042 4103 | 1.53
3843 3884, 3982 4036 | 1.25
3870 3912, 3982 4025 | 1.26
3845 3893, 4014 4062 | 1.35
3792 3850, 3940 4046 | 1.33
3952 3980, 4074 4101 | 1.48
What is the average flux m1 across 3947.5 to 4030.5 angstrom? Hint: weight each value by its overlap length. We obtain 11.1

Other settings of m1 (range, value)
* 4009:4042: 12.8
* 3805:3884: 9.95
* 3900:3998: 10.3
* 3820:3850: 9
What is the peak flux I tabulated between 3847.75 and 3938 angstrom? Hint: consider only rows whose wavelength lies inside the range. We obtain 12.8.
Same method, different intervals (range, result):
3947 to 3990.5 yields 12.75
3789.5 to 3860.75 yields 11.28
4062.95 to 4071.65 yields 13.07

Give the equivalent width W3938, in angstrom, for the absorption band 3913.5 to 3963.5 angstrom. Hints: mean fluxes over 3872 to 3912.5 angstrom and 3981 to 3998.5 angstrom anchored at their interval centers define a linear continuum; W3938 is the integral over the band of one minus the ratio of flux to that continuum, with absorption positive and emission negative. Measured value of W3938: 3.16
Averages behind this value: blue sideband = 10.4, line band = 10.3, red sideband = 11.7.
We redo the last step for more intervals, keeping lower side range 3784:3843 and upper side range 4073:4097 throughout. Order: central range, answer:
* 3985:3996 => -0.37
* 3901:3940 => 1.05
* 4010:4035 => -1.98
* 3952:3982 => 5.73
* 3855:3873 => -1.52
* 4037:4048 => -1.19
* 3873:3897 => 0.48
